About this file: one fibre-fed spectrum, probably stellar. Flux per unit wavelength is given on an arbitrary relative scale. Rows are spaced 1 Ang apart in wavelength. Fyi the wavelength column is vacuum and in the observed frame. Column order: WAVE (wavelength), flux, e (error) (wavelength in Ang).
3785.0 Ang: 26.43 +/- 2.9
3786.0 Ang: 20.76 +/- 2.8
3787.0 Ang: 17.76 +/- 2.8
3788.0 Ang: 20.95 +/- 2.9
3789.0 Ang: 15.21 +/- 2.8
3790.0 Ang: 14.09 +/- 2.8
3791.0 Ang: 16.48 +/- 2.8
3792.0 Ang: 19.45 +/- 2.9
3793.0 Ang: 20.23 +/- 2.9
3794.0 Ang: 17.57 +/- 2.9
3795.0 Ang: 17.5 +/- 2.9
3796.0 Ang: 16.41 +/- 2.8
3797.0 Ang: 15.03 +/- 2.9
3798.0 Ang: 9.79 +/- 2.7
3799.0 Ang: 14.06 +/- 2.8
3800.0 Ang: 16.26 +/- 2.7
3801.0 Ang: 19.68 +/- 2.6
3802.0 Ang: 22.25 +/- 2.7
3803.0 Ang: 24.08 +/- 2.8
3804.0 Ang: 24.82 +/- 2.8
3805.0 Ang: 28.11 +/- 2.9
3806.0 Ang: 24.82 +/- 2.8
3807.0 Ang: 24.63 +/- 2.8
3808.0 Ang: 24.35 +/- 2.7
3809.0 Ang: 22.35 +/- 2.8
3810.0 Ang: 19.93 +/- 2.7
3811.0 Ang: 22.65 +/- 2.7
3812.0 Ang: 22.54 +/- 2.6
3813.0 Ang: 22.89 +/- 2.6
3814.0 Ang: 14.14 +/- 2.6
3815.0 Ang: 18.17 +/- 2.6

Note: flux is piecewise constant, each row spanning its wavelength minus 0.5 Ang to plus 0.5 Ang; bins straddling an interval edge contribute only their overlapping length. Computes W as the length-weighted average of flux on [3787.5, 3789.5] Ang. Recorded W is 18.1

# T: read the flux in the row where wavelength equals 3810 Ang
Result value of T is 19.93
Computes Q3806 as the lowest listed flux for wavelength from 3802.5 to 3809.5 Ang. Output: 22.35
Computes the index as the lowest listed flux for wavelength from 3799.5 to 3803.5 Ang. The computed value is 16.26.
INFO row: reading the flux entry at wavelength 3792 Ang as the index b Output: 19.45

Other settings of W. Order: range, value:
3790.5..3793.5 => 18.7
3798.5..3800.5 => 15.2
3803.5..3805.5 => 26.5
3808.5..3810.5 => 21.1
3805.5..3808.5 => 24.6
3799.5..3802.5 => 19.4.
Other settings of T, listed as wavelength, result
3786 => 20.76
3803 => 24.08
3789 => 15.21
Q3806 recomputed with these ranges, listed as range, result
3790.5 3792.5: 16.48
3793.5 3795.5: 17.5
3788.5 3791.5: 14.09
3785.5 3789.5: 15.21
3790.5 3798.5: 9.79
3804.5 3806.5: 24.82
